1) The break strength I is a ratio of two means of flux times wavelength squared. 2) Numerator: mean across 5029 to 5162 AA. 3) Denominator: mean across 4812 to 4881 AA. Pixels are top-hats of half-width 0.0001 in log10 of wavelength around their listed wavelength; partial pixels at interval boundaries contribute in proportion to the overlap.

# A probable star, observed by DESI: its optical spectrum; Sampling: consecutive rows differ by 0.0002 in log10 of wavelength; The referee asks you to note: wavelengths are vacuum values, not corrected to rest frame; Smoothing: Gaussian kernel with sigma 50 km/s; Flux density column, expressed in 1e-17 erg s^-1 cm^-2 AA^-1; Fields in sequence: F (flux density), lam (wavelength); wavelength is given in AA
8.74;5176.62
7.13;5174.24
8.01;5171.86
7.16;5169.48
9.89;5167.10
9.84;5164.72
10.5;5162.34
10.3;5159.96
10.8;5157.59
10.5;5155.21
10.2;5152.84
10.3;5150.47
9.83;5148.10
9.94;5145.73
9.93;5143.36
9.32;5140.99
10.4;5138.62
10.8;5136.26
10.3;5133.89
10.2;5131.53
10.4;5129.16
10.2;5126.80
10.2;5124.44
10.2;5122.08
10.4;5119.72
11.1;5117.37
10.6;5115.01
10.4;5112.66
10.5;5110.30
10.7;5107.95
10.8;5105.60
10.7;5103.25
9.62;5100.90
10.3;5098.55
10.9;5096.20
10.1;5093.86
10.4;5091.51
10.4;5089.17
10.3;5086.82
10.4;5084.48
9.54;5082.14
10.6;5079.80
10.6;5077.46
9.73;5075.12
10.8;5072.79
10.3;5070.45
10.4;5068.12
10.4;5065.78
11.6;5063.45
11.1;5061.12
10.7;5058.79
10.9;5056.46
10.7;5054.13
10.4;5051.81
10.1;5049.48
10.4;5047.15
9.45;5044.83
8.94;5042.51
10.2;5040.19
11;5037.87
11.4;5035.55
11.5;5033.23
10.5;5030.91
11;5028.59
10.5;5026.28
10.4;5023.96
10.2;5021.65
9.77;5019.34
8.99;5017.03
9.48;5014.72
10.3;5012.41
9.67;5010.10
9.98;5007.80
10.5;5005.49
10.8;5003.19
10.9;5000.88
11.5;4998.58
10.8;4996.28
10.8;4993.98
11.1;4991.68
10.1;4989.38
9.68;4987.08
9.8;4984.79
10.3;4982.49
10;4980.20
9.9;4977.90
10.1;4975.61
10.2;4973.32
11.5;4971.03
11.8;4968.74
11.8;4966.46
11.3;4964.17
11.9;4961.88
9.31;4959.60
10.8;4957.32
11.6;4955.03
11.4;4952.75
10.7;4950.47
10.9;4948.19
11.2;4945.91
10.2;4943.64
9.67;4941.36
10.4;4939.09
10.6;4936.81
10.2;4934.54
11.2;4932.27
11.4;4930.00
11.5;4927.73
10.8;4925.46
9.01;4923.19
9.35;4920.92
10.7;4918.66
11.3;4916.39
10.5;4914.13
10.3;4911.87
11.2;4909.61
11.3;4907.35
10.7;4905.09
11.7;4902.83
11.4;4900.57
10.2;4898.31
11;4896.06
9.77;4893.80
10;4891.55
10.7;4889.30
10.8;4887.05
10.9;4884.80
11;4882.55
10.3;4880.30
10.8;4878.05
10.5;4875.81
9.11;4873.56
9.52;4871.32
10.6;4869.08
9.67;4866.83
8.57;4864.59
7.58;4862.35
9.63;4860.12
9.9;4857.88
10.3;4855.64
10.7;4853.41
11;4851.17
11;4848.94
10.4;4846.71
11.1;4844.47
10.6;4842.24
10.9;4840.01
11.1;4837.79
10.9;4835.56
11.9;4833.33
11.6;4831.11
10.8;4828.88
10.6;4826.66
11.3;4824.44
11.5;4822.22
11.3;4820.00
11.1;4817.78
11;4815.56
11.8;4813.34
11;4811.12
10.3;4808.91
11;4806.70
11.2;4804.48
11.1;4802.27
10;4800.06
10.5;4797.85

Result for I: 1.09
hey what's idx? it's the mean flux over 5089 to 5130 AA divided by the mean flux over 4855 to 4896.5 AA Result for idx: 1.04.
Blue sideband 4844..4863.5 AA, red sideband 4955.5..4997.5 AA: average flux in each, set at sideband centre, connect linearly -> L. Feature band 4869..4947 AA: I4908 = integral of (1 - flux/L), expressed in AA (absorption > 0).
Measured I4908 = -1.5 AA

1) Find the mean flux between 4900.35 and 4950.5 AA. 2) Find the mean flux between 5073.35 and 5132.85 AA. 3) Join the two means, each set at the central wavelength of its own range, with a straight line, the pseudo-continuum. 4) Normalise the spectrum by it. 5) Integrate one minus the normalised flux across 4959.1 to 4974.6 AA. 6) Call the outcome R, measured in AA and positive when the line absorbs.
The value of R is -0.82 AA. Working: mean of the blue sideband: 10.7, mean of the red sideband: 10.4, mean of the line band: 11.2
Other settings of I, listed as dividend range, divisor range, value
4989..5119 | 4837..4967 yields 1.05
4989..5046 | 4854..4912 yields 1.07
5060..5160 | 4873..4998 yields 1.04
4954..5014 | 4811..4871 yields 1.06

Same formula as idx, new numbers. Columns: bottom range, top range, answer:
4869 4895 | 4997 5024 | 0.99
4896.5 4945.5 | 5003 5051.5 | 0.96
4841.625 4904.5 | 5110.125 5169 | 0.99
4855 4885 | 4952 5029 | 1.07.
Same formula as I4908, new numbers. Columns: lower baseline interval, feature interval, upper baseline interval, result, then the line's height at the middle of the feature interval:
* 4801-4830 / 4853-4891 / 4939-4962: 3.1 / 10.9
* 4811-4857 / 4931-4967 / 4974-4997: -1.3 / 10.4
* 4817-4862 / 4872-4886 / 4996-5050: 0.4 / 10.7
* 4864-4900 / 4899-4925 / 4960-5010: -0.8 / 10.4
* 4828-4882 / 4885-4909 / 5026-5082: -0.9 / 10.4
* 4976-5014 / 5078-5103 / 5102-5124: 0.6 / 10.5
